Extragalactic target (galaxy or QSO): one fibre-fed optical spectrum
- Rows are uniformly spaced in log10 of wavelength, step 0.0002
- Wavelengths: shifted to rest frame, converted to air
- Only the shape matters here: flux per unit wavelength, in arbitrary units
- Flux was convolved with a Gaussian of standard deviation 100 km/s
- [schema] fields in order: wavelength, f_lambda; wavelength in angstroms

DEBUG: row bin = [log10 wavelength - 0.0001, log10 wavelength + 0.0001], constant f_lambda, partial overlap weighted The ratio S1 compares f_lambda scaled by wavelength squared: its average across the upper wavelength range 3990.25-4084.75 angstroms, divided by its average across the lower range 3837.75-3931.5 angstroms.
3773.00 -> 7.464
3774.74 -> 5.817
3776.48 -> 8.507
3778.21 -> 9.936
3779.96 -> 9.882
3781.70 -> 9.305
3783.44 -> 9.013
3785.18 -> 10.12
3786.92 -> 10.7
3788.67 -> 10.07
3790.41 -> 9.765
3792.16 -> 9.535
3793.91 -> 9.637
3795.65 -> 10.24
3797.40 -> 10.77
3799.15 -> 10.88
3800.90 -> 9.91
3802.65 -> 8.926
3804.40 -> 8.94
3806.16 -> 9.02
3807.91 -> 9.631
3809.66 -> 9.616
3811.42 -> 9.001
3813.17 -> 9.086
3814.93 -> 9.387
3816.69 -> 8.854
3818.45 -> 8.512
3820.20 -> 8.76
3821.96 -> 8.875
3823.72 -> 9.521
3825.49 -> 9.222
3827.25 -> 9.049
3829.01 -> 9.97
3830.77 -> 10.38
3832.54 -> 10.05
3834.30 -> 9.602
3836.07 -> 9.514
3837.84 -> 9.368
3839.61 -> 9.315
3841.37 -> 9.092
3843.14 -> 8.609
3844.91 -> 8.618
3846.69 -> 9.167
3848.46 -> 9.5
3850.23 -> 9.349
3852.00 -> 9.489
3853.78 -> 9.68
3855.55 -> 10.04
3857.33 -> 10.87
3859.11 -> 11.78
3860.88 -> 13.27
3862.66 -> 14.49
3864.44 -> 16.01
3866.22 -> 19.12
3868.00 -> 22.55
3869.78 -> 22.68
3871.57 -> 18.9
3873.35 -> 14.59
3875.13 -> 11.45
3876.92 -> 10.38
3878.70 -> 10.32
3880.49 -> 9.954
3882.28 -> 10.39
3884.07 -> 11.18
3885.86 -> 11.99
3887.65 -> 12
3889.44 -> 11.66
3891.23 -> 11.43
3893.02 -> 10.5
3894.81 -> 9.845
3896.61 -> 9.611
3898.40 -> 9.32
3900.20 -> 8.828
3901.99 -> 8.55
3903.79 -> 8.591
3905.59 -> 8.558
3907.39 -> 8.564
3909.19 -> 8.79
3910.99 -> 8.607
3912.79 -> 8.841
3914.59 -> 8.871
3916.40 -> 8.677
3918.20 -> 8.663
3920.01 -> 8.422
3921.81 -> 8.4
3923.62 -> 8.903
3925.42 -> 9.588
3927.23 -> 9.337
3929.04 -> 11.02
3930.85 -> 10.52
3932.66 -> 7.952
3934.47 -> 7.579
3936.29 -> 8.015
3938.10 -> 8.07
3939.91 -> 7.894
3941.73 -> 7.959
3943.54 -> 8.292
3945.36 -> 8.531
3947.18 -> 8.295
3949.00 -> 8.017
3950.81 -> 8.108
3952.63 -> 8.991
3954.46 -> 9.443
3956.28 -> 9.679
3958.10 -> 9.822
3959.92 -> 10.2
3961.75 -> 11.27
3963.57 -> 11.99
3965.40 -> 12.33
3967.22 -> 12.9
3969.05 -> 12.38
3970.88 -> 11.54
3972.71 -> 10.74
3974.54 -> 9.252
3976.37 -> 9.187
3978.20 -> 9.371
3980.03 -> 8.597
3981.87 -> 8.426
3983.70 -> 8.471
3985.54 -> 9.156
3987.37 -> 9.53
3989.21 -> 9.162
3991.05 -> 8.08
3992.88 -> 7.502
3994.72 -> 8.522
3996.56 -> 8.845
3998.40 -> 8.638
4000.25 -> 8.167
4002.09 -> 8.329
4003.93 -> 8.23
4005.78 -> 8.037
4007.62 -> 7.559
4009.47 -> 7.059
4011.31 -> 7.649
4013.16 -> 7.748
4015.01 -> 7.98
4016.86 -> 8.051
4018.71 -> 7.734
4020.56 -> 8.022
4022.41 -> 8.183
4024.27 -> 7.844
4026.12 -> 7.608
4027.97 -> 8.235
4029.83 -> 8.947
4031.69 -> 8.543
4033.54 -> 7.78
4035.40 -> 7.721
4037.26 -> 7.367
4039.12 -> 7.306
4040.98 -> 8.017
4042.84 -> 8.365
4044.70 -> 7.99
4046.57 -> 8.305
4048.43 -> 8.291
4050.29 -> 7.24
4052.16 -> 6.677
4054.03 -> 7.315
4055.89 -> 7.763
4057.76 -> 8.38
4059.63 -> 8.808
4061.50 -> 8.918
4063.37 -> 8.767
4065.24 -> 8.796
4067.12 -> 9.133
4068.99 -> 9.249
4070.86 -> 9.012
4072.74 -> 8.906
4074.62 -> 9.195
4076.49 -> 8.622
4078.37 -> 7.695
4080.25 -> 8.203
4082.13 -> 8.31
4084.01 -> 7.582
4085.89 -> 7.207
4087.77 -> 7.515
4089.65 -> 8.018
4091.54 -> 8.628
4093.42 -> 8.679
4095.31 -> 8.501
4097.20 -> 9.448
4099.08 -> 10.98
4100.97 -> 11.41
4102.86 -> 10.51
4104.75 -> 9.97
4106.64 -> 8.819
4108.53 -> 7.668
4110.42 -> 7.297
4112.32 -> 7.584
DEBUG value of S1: 0.81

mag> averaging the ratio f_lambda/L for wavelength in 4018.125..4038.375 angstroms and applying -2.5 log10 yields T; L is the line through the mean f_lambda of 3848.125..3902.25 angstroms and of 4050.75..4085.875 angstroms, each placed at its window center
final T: 0.150 mag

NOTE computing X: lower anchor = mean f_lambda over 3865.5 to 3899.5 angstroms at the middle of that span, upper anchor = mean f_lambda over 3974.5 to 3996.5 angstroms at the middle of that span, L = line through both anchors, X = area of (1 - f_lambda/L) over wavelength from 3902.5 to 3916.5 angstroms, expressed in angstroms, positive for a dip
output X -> 3.75 angstroms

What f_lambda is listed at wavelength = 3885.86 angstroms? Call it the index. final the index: 11.99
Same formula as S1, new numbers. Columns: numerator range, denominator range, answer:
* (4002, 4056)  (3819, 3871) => 0.76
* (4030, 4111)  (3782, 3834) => 1.01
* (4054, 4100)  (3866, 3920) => 0.83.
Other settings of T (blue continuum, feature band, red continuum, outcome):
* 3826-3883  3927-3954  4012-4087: 0.189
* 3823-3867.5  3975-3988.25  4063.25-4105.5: 0.081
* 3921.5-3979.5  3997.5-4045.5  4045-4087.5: 0.104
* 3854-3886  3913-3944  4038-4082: 0.358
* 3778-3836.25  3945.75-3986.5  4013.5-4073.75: -0.150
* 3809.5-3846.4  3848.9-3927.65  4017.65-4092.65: -0.240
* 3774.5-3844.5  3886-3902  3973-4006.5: -0.144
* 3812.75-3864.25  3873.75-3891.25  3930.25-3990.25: -0.151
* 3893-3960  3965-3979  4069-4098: -0.245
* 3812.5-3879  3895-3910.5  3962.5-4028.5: 0.172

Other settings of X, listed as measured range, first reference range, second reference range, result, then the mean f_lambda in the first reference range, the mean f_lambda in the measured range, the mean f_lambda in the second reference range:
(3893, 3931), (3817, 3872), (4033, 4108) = 5.2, 11.4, 9.08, 8.49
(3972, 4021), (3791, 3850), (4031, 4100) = 1.0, 9.41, 8.44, 8.3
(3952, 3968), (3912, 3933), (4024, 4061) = -3.6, 9.13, 10.7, 7.94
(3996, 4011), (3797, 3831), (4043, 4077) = 1.0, 9.38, 8.07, 8.41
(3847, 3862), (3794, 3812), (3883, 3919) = -1.3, 9.7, 10.5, 9.66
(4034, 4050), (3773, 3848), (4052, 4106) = 1.7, 9.36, 7.89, 8.73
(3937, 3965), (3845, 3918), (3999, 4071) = 2.0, 11.4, 9.16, 8.07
